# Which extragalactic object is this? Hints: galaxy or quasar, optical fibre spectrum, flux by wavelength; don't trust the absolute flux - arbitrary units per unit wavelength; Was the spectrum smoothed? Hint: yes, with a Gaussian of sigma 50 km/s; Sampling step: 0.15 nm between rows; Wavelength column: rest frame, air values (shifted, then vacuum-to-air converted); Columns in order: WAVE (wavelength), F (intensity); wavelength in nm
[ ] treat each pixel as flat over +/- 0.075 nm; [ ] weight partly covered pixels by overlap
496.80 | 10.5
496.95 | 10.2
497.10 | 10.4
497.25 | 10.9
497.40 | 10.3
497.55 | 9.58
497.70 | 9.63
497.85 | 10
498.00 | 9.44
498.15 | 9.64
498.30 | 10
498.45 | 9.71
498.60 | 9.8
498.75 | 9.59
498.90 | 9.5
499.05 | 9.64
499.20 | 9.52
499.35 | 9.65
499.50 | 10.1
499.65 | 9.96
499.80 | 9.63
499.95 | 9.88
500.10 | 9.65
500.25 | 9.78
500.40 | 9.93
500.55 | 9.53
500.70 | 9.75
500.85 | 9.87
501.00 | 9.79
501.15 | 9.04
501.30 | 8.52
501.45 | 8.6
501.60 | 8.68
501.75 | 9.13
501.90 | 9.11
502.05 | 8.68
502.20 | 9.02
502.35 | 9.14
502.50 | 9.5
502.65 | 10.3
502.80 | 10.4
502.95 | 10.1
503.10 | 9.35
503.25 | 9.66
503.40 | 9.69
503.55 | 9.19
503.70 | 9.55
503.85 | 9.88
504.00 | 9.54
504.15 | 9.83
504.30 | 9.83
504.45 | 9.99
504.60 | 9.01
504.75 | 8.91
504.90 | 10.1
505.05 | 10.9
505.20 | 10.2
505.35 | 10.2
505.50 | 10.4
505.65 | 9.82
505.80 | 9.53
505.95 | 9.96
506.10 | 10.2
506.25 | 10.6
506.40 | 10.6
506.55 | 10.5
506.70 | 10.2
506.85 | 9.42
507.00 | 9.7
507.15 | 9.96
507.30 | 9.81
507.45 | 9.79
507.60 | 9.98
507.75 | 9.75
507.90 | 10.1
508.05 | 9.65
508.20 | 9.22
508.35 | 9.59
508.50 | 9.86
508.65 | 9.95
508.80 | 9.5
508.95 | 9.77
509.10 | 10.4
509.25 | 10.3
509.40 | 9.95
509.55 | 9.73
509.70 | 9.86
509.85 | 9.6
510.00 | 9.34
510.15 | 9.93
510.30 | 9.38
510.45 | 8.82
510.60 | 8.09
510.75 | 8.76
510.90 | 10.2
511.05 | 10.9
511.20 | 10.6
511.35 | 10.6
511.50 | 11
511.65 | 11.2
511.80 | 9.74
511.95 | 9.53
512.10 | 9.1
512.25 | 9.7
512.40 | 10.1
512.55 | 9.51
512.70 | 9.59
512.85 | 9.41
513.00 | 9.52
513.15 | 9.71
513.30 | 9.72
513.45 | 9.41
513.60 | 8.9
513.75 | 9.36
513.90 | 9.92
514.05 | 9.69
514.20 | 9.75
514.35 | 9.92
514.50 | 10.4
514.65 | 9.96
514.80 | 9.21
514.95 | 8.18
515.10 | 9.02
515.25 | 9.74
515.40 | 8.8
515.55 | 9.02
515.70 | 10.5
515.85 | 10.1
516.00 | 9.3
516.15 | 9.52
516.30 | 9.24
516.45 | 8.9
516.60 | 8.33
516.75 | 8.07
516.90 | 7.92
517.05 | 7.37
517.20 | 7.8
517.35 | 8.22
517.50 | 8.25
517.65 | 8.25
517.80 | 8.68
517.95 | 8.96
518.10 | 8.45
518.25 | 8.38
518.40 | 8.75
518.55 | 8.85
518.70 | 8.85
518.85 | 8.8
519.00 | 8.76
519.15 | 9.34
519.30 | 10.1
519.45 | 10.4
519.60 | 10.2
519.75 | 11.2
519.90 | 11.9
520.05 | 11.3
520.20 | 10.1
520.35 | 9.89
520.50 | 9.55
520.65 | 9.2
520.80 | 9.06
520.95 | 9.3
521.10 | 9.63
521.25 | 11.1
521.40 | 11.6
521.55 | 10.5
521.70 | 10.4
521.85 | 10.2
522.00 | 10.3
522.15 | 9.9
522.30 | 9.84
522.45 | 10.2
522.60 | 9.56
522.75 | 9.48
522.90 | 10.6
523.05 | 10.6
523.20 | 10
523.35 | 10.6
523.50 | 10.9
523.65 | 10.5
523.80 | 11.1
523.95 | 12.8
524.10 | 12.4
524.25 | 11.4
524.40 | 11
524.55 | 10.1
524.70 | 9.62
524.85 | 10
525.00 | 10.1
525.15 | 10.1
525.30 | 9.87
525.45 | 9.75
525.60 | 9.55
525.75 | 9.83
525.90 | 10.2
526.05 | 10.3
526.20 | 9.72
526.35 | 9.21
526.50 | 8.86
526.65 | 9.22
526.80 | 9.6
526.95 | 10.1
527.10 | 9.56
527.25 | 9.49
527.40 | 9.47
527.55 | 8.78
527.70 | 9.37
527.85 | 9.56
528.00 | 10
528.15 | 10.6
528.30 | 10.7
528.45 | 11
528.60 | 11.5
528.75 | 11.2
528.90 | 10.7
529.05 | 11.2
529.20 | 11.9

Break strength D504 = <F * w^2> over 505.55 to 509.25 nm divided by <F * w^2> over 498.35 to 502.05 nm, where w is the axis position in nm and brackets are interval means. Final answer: 1.07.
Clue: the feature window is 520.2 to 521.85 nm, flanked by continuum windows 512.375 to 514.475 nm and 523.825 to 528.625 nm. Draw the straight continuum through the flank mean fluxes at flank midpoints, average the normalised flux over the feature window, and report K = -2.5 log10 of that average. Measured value -0.01 mag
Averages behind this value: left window 9.61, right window 10.1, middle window 10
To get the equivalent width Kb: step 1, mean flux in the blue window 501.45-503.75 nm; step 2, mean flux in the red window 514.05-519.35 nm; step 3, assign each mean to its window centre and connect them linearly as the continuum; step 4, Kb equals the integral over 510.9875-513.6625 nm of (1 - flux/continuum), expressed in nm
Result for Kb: -0.23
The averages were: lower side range 9.4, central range 9.9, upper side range 8.97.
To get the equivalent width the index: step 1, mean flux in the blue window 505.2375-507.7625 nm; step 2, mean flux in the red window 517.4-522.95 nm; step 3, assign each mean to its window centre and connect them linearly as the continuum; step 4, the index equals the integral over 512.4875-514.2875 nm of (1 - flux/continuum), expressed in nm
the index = 0.06 nm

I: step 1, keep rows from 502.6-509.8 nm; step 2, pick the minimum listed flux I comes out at 8.91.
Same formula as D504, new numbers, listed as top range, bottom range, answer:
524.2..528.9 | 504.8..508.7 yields 1.08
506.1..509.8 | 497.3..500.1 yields 1.06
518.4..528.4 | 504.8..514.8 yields 1.08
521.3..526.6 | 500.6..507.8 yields 1.15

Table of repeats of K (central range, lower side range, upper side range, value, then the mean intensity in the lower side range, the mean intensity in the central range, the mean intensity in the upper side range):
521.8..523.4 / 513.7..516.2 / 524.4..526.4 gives -0.031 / 9.55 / 10.1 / 9.92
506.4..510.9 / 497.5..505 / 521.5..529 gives 0.006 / 9.57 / 9.71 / 10.2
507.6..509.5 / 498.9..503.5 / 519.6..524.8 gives 0.001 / 9.52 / 9.84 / 10.5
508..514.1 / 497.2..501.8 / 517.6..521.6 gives -0.009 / 9.63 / 9.73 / 9.67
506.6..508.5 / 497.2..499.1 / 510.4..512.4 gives 0.010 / 9.81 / 9.78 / 9.89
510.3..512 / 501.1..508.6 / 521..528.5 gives -0.009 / 9.7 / 9.93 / 10.2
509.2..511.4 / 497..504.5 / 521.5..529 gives 0.016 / 9.64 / 9.72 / 10.2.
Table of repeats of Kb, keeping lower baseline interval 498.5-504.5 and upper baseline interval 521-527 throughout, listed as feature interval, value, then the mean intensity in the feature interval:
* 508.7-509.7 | -0.01 nm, 9.94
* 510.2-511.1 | 0.05 nm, 9.33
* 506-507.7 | -0.06 nm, 10.1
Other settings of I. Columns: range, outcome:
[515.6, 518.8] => 7.37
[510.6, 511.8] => 8.09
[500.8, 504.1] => 8.52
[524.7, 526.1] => 9.55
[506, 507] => 9.42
